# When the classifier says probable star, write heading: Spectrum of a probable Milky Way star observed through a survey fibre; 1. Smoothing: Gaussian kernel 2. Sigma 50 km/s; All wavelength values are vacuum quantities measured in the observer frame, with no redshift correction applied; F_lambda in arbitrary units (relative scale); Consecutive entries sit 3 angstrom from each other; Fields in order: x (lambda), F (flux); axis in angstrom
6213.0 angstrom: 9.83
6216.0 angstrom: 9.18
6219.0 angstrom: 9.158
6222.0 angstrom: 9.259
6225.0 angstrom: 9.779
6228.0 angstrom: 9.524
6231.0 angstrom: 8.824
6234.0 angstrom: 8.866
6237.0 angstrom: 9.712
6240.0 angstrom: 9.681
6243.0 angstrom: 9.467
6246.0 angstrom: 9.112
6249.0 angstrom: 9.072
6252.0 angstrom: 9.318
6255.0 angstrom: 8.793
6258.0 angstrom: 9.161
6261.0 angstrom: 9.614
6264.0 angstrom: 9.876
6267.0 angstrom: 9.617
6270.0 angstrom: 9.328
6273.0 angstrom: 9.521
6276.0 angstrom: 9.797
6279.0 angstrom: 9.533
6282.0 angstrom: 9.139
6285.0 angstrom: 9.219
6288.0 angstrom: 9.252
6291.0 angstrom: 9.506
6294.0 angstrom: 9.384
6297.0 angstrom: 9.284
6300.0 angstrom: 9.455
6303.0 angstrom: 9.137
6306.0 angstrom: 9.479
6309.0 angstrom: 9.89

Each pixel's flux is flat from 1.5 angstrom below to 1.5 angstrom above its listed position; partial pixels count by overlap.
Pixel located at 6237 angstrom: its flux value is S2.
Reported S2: 9.712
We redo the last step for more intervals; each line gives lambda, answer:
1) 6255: 8.793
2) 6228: 9.524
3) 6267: 9.617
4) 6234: 8.866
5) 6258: 9.161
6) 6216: 9.18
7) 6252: 9.318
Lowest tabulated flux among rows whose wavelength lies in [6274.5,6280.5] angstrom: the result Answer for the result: 9.533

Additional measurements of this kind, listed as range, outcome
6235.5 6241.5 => 9.681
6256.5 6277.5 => 9.161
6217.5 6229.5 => 9.158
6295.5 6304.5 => 9.137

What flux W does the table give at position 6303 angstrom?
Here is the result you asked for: 9.137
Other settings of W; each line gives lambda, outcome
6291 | 9.506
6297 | 9.284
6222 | 9.259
